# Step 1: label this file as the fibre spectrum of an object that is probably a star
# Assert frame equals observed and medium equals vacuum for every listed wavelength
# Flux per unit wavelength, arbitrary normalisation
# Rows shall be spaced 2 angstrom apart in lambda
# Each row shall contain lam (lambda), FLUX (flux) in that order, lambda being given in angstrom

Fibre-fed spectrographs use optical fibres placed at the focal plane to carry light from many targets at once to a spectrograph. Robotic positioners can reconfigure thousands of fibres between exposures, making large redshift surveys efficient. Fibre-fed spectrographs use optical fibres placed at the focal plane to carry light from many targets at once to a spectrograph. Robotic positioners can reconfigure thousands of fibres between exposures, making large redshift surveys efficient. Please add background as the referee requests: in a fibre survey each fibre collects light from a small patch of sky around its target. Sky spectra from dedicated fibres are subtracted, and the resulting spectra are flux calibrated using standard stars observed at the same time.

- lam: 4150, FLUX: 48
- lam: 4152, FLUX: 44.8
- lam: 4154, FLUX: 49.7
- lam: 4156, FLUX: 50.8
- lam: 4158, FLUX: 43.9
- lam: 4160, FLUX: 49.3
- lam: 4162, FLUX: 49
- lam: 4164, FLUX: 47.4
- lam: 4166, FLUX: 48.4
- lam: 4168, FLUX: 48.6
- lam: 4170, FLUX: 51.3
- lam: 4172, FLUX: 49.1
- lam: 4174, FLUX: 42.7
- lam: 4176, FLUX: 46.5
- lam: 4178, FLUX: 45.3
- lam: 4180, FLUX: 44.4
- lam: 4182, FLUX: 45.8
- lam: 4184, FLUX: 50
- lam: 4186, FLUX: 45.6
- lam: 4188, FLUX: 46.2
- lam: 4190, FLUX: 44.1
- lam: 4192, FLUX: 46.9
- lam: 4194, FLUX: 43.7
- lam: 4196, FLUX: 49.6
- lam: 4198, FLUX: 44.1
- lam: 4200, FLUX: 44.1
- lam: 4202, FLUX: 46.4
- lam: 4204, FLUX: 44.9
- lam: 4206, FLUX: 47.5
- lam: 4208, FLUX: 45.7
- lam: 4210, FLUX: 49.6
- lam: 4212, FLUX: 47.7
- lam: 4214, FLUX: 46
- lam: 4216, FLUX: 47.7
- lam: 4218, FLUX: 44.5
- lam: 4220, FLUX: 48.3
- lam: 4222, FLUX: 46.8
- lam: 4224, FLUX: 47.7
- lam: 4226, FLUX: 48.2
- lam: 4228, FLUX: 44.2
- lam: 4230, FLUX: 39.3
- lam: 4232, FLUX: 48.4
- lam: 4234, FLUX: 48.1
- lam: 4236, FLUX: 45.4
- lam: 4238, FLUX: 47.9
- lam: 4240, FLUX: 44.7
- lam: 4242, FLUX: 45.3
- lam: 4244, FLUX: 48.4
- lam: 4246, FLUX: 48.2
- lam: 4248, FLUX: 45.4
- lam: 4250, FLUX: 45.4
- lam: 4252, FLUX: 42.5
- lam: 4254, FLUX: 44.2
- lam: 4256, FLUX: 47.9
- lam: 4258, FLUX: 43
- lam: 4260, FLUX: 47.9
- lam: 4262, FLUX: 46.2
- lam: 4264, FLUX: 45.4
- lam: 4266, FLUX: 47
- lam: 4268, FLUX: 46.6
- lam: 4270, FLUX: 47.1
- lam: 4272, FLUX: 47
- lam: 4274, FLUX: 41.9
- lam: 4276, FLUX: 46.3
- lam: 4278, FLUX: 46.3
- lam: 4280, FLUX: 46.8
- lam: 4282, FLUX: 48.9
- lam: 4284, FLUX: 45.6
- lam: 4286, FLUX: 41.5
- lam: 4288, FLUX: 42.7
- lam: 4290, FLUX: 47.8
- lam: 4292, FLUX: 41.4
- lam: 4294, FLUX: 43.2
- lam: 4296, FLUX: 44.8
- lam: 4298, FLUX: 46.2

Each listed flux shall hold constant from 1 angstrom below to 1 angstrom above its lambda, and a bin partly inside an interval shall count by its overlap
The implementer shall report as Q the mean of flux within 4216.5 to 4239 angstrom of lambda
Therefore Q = 46.3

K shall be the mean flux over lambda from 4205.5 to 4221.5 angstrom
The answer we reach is 47.1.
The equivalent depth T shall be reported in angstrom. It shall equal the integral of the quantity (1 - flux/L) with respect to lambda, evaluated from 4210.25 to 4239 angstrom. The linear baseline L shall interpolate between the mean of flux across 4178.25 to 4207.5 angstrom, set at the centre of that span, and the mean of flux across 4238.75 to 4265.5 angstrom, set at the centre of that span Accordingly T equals -0.4 angstrom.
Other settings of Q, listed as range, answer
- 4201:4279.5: 46.2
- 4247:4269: 45.6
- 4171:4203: 45.9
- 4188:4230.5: 46.1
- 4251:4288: 45.6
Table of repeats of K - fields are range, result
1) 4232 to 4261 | 46.1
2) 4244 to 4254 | 45.6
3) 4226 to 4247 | 46.1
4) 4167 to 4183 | 46.7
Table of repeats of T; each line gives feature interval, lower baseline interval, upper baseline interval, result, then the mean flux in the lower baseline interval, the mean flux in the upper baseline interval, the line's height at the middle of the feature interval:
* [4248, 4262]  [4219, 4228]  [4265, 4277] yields 0.4 angstrom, 47.4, 46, 46.4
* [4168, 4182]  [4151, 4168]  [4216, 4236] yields 0.3 angstrom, 48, 46.2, 47.5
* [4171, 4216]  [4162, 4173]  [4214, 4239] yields 1.5 angstrom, 49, 46.4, 47.8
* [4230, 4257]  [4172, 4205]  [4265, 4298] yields -0.3 angstrom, 45.7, 45.3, 45.5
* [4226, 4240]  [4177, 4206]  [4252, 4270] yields 0.1 angstrom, 45.9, 45.9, 45.9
